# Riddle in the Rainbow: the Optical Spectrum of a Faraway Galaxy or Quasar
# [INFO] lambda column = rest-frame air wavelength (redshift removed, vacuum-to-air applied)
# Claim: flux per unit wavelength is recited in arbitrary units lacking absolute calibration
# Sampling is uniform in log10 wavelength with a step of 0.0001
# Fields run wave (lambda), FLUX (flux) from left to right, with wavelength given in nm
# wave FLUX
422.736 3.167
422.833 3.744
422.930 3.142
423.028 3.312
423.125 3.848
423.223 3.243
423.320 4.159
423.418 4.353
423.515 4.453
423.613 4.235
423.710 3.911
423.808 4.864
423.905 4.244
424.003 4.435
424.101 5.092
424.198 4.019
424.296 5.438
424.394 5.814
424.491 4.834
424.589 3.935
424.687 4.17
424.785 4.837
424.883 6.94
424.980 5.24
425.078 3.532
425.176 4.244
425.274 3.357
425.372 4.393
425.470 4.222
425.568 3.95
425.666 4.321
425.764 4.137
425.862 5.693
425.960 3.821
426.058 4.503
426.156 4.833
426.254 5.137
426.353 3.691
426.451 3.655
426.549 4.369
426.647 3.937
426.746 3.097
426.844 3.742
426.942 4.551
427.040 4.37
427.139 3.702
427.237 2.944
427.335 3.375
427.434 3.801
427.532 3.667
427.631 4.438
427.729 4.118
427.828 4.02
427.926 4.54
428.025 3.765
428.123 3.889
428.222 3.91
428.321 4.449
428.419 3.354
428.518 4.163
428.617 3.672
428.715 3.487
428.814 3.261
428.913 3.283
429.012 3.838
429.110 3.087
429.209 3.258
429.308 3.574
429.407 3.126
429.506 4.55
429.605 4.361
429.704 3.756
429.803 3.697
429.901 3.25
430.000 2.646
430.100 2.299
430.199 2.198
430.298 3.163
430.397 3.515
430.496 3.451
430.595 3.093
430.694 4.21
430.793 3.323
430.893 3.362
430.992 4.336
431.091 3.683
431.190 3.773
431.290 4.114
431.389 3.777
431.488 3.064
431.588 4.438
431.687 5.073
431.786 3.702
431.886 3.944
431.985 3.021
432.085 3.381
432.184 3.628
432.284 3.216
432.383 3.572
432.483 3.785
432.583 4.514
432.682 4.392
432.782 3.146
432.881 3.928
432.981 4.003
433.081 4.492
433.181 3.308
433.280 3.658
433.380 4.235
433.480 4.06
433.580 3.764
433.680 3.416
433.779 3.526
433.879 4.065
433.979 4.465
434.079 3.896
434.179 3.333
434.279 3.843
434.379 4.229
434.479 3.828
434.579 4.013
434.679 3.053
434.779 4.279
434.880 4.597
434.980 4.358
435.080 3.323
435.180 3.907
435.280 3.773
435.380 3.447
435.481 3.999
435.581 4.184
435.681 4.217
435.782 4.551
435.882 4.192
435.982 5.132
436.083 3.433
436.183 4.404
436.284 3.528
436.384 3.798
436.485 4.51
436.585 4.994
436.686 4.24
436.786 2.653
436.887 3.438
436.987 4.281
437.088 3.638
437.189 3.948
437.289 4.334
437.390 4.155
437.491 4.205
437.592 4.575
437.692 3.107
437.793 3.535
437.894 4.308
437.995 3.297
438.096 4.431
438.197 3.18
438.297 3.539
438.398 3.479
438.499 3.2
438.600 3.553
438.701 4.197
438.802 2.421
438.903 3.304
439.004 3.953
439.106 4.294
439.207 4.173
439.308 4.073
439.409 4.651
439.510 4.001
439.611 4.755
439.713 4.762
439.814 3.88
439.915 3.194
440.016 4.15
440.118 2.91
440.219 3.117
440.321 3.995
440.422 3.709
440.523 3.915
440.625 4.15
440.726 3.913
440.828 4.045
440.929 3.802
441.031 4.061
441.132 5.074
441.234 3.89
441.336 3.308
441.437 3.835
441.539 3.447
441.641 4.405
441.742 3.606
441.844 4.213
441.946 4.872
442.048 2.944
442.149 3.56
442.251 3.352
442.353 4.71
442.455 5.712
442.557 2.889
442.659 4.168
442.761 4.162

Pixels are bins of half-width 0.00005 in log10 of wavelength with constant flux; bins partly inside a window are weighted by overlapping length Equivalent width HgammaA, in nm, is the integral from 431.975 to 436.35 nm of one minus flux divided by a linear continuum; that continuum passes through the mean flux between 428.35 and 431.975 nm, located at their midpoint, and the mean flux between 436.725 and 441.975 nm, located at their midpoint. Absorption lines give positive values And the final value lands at -0.228 nm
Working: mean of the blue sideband 3.58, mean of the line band 3.9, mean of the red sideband 3.86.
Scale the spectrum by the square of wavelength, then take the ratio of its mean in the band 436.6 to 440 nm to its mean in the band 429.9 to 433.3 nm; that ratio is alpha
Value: 1.10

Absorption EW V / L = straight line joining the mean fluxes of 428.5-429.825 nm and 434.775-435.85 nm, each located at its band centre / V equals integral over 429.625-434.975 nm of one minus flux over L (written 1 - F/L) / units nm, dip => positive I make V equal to 0.185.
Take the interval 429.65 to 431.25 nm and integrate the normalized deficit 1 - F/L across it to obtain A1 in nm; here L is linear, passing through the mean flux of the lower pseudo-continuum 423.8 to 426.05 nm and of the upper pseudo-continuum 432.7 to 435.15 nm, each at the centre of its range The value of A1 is 0.30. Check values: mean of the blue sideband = 4.58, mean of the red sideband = 3.87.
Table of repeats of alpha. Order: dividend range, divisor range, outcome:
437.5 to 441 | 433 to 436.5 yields 0.98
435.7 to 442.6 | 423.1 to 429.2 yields 1.00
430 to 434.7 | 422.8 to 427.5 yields 0.90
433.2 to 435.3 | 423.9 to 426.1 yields 0.89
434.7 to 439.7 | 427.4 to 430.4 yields 1.14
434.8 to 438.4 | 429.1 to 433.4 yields 1.12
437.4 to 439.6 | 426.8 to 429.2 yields 1.05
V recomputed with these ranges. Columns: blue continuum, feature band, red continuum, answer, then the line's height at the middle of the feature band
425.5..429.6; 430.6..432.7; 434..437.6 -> 0.09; 3.97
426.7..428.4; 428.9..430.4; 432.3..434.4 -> 0.21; 3.89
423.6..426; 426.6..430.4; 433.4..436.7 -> 0.63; 4.36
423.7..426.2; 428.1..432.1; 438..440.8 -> 0.65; 4.3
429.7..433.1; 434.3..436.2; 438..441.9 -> -0.16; 3.72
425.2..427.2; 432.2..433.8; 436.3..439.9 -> 0.08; 4.01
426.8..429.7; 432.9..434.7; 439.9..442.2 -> -0.02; 3.82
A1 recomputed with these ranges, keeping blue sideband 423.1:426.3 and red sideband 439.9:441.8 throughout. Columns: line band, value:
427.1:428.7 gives 0.19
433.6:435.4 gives 0.10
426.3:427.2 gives 0.11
